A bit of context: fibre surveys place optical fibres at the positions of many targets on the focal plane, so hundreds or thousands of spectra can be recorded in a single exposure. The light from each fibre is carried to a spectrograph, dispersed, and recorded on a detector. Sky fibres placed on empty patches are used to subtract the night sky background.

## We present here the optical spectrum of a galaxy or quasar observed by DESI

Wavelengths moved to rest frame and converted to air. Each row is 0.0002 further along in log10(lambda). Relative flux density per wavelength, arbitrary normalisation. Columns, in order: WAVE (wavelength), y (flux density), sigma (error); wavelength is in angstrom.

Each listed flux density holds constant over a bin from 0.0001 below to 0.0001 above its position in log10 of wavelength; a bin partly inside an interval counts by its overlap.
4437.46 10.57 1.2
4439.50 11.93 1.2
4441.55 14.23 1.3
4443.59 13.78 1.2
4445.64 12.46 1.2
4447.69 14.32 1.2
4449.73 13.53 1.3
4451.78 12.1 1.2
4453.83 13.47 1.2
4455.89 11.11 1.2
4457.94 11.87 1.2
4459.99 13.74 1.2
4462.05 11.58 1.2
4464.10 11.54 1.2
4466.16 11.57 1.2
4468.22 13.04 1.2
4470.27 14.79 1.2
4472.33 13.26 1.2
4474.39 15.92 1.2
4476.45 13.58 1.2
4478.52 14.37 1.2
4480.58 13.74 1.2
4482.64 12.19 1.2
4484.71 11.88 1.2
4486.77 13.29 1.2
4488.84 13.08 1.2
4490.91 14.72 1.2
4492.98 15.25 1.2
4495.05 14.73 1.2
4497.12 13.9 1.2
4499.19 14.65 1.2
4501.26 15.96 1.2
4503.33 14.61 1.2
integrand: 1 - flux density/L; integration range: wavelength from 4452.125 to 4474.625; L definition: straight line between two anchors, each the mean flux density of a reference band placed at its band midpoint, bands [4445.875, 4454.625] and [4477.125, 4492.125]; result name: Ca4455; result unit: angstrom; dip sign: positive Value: 0.9 angstrom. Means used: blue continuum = 13.3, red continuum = 13.3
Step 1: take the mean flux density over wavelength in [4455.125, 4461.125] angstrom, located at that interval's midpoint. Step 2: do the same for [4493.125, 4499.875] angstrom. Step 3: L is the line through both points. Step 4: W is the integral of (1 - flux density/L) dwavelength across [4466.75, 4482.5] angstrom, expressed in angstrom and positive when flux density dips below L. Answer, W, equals -0.8 angstrom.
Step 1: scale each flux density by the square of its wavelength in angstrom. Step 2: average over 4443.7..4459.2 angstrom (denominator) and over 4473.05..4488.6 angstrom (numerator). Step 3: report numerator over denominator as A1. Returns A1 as 1.07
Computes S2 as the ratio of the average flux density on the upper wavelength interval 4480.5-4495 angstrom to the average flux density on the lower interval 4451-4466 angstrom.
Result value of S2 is 1.1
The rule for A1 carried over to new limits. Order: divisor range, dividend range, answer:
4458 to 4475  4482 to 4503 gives 1.09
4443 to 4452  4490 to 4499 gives 1.12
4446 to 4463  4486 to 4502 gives 1.16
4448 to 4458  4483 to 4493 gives 1.08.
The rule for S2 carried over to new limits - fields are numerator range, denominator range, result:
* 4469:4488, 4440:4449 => 1.00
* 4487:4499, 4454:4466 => 1.19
